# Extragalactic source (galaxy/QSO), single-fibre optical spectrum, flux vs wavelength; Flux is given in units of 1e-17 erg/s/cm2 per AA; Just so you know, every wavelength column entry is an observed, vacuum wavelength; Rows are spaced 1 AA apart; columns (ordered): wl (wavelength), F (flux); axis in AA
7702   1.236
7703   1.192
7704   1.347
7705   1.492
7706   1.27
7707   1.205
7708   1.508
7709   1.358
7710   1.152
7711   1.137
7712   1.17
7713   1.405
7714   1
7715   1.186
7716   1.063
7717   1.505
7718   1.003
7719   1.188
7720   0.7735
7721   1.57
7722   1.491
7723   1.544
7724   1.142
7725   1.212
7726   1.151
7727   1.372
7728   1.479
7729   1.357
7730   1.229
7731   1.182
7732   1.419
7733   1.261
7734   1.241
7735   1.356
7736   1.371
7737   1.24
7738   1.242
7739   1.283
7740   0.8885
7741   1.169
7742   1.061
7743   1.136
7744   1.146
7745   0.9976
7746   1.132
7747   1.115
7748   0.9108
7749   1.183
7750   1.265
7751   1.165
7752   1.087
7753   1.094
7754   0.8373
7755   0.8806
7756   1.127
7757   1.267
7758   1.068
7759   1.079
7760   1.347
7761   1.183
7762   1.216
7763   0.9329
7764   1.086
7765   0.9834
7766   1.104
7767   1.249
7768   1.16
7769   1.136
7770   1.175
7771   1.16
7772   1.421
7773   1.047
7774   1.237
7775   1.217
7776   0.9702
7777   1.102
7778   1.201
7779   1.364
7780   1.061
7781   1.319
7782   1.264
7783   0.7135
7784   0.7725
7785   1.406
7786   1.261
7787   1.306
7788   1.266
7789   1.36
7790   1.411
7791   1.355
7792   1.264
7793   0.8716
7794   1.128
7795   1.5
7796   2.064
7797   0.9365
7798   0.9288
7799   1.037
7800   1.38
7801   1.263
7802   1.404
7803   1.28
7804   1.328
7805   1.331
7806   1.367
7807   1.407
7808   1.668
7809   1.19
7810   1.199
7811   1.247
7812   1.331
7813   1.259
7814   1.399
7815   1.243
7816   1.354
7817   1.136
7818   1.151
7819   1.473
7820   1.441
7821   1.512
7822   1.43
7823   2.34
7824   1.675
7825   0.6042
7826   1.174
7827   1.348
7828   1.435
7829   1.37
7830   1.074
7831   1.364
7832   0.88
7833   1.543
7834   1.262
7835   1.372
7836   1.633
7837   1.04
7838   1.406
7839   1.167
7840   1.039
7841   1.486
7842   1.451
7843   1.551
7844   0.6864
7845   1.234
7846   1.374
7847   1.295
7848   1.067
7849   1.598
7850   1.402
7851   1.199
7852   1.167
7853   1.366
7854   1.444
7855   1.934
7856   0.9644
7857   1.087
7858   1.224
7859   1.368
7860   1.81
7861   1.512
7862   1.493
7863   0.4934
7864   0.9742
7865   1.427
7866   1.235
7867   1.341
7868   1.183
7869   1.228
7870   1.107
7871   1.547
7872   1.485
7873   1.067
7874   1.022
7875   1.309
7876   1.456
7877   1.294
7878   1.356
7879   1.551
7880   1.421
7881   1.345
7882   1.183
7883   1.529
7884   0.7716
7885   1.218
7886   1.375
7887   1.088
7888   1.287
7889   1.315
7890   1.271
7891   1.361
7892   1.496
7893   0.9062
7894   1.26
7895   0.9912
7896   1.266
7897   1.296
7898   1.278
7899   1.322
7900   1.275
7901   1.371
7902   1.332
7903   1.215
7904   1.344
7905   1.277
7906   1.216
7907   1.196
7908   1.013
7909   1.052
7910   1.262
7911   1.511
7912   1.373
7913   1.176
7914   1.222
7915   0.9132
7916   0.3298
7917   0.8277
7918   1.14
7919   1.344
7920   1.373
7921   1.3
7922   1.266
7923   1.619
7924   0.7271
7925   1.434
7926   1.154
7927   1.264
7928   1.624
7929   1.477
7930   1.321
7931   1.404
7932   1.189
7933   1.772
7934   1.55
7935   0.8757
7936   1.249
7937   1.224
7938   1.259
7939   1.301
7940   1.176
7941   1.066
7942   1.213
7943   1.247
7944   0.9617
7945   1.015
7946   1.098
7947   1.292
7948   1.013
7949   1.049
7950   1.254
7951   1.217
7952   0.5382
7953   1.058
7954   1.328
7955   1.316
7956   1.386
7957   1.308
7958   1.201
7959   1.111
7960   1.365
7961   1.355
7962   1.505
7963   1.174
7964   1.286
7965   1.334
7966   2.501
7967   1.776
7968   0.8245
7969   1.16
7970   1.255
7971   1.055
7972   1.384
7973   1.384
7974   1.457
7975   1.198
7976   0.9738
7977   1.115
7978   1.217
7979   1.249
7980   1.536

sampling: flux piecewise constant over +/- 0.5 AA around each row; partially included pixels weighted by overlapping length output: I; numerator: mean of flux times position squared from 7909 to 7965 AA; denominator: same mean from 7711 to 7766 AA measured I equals 1.09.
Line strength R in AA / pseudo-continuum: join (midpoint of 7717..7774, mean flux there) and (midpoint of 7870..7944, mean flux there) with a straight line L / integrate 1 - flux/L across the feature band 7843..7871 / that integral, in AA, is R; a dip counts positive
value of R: -1.1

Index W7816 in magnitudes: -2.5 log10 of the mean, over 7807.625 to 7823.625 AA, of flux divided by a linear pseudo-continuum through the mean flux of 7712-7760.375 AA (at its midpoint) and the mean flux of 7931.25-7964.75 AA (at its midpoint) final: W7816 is -0.17 mag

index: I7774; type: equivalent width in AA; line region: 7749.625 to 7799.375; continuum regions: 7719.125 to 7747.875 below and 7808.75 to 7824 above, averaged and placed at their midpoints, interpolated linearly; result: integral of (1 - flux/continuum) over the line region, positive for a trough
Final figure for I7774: 5.4 AA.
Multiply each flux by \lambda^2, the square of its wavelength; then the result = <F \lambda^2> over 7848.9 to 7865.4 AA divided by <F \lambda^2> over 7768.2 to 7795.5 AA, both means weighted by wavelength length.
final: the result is 1.1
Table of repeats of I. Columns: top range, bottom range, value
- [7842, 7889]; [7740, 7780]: 1.17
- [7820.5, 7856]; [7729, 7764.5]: 1.19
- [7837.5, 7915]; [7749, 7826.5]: 1.06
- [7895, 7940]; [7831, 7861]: 0.96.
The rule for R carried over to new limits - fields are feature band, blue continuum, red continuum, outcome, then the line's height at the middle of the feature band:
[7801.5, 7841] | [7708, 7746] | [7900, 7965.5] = -3.4 AA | 1.23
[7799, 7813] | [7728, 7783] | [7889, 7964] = -1.7 AA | 1.18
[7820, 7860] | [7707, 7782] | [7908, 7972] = -3.9 AA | 1.21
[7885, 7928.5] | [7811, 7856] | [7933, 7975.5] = 2.0 AA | 1.28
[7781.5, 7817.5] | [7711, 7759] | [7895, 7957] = -2.1 AA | 1.2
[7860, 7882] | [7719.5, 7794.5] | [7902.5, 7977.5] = -1.3 AA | 1.22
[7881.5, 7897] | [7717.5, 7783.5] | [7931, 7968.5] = 0.1 AA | 1.23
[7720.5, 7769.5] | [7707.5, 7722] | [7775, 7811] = 1.9 AA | 1.23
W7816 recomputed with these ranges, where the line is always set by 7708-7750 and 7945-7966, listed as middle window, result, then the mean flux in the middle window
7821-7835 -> -0.107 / 1.35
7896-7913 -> -0.031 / 1.27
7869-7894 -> -0.043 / 1.28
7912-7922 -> 0.129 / 1.09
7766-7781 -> 0.038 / 1.18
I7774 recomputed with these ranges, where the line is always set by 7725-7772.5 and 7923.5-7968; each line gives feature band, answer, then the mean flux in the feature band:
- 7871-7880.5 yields -0.8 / 1.34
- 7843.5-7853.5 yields -0.2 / 1.24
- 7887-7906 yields -0.3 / 1.26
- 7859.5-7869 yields -0.4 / 1.27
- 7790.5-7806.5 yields -1.1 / 1.28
